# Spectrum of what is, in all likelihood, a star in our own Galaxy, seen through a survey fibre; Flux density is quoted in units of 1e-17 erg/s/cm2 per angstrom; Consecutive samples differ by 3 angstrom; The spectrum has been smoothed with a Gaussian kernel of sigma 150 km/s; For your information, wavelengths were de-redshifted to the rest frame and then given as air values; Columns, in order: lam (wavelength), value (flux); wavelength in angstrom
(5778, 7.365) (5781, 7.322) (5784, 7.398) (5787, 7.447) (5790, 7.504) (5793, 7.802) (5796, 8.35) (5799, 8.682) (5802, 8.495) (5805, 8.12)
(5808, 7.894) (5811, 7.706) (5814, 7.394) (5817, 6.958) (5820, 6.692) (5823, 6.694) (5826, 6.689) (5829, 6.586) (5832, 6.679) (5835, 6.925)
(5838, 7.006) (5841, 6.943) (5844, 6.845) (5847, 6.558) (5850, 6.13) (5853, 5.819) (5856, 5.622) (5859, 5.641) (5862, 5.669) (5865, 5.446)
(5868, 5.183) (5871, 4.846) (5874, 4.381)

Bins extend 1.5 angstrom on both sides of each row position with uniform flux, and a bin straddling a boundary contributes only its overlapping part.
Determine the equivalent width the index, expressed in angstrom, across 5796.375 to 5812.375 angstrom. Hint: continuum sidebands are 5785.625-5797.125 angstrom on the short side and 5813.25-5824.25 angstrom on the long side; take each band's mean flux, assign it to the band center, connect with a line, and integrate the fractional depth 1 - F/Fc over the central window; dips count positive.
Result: -1.8 angstrom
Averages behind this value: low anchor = 7.76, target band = 8.2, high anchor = 6.91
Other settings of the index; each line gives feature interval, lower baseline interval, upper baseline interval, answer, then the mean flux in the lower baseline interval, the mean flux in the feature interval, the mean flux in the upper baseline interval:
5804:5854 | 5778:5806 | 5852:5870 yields -2.3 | 7.87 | 6.92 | 5.54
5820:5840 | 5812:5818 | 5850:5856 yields -0.2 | 7.24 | 6.76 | 5.85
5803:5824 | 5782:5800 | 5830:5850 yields -0.1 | 7.83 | 7.39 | 6.77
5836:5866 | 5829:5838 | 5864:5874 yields -1.3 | 6.8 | 6.19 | 5.03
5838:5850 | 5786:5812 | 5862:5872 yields -1.0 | 8.02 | 6.73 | 5.25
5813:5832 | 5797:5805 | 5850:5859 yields 1.5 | 8.49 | 6.81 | 5.78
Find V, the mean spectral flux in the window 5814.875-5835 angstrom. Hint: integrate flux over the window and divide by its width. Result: 6.75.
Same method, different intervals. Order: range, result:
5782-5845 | 7.38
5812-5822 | 7.03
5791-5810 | 8.19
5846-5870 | 5.72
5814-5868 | 6.4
